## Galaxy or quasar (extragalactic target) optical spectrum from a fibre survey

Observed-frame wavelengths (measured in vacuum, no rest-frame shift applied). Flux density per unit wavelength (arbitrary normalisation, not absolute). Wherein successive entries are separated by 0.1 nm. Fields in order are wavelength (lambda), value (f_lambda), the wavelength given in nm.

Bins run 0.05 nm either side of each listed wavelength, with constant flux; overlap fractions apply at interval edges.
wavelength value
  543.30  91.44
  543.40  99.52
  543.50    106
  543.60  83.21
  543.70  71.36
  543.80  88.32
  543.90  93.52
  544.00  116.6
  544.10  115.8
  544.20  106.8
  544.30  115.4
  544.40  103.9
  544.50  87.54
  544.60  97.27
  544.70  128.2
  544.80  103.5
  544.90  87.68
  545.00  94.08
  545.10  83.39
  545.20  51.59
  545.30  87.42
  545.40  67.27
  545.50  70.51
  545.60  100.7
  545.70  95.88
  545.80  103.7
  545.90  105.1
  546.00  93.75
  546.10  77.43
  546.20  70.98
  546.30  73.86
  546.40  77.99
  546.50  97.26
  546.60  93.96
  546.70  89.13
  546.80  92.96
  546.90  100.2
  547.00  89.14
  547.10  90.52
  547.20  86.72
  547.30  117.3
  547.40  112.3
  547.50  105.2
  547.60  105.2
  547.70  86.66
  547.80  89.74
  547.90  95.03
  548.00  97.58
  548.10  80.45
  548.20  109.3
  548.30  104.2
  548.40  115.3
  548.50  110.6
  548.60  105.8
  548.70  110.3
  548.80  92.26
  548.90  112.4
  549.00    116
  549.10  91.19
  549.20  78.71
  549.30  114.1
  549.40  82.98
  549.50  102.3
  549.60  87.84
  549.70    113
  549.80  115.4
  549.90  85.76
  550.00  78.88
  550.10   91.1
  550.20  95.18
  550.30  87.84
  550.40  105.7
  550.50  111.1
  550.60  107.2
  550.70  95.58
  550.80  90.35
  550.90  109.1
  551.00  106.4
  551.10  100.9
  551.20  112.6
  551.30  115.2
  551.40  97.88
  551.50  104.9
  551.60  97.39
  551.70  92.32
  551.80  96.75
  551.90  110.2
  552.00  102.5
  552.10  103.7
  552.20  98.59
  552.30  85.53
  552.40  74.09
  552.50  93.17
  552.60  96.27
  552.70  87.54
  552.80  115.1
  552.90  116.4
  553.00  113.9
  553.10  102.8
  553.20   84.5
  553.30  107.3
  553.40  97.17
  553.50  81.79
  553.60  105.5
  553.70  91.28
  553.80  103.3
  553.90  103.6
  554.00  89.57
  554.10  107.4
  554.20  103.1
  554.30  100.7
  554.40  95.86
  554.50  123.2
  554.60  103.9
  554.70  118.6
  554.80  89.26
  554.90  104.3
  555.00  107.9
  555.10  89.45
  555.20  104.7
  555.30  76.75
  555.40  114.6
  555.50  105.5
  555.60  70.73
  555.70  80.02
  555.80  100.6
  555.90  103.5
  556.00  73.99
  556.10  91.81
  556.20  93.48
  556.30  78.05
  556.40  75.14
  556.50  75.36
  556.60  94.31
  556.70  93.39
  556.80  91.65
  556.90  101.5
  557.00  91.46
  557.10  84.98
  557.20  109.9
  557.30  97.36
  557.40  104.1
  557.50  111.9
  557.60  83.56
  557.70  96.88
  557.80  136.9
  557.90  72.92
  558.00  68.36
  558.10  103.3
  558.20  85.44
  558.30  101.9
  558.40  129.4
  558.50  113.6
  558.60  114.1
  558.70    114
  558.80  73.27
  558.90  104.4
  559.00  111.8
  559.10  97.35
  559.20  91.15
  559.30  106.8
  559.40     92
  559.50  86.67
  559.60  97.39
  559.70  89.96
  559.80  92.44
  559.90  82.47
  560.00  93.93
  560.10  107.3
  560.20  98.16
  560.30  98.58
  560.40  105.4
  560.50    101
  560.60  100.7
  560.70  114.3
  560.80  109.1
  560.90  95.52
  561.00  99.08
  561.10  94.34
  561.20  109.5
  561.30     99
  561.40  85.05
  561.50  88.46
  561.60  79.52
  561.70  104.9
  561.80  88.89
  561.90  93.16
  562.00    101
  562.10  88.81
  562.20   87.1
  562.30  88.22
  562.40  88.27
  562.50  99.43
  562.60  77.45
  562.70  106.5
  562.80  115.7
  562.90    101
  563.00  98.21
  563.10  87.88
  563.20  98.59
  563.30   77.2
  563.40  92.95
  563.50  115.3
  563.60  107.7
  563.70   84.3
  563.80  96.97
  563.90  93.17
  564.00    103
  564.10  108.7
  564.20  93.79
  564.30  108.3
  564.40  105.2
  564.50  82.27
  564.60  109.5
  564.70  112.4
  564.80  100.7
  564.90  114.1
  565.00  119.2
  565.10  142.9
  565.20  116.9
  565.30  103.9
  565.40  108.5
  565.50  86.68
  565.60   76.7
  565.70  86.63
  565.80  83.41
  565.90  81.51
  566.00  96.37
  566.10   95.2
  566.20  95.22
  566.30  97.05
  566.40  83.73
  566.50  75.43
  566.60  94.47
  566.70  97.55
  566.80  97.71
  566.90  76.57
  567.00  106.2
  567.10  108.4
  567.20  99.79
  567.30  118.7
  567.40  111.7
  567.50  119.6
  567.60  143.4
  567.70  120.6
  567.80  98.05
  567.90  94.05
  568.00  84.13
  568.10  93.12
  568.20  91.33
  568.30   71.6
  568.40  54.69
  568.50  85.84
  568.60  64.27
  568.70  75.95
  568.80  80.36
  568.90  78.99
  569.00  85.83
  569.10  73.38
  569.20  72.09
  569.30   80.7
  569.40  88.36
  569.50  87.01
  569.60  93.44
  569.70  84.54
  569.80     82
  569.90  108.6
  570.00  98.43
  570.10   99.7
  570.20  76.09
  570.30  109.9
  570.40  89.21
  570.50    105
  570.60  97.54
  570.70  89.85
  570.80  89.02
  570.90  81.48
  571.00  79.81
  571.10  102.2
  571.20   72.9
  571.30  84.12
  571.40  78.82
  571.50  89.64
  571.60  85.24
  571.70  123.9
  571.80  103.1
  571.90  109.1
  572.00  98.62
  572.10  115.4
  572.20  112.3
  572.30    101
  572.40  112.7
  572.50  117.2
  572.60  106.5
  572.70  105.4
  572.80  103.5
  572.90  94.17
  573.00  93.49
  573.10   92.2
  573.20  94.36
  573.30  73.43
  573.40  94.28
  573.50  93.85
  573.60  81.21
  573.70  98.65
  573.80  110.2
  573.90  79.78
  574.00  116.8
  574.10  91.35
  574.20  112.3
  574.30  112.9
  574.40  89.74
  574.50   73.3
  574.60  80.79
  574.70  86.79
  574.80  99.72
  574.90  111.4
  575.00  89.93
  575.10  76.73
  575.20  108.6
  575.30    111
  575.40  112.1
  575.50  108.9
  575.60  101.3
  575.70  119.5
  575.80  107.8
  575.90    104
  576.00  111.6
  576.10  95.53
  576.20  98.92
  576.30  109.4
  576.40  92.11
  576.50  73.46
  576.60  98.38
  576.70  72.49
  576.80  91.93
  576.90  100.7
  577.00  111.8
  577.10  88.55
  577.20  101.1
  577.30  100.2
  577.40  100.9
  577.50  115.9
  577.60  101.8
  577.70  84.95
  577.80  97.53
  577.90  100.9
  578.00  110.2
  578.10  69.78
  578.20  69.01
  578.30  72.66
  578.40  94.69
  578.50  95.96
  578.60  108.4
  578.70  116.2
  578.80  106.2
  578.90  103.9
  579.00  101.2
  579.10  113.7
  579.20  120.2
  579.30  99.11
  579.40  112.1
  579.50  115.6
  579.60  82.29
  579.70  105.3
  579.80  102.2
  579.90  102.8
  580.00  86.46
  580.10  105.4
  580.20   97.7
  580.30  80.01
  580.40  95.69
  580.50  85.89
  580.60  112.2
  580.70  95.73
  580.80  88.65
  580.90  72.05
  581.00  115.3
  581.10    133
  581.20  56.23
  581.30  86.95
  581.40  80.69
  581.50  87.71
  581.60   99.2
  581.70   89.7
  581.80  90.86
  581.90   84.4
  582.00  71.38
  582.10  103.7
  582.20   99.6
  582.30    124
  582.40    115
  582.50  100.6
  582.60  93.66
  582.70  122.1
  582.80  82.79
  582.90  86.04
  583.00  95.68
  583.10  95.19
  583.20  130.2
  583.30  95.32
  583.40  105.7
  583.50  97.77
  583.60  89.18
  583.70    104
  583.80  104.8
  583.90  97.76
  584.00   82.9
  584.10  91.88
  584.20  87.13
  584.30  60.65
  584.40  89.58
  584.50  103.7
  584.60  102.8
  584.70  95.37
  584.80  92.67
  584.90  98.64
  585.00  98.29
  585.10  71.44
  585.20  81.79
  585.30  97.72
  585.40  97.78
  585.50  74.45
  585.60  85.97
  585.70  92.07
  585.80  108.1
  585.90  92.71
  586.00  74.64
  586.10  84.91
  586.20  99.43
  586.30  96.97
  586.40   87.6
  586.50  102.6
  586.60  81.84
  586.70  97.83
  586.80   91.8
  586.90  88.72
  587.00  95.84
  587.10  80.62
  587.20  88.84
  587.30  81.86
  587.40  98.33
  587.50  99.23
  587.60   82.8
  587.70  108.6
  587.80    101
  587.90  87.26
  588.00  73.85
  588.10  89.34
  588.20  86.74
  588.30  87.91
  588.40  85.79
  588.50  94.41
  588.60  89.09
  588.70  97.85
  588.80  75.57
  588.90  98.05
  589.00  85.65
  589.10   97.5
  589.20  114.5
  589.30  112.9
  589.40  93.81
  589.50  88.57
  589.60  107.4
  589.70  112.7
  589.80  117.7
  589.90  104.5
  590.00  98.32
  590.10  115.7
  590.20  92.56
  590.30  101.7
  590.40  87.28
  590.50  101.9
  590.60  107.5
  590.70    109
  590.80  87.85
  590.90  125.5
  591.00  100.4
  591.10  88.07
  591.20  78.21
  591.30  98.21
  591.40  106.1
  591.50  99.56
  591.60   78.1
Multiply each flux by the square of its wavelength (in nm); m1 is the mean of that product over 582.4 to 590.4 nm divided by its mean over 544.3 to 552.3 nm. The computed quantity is 1.1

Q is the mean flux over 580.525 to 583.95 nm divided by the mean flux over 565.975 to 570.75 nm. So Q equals 1.05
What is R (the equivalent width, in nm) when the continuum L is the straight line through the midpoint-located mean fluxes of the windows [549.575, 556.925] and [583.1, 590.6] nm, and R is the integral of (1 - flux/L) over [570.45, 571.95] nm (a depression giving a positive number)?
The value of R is 0.05 nm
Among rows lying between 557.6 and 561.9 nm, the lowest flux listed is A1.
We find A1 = 68.36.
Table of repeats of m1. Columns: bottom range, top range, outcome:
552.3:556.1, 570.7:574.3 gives 1.06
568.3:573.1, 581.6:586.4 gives 1.08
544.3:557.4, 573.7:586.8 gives 1.11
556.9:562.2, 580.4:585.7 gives 1.04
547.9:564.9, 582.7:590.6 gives 1.07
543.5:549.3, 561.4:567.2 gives 1.08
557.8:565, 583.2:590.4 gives 1.05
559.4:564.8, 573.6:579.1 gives 1.06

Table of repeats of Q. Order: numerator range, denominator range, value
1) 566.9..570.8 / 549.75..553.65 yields 0.93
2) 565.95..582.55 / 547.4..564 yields 0.98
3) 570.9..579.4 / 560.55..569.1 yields 1.02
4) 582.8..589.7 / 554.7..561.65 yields 0.96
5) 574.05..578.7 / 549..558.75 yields 0.99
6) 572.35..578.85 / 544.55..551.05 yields 1.02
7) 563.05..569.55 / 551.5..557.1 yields 0.99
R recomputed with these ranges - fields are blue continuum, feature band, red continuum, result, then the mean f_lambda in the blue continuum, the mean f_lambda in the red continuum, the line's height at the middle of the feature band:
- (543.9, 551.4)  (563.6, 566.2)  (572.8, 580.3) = -0.07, 97.3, 98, 97.7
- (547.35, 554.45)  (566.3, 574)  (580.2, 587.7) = 0.18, 99.8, 93.5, 96.1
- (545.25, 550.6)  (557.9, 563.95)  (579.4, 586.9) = -0.10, 95.8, 94.5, 95.3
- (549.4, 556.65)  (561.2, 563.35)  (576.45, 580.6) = 0.09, 97.8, 97.6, 97.7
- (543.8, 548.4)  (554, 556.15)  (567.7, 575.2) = -0.10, 94.7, 92.4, 93.9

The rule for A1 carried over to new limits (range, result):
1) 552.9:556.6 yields 70.73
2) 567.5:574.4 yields 54.69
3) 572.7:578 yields 72.49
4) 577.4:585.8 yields 56.23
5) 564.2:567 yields 75.43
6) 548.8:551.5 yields 78.71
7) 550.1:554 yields 74.09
